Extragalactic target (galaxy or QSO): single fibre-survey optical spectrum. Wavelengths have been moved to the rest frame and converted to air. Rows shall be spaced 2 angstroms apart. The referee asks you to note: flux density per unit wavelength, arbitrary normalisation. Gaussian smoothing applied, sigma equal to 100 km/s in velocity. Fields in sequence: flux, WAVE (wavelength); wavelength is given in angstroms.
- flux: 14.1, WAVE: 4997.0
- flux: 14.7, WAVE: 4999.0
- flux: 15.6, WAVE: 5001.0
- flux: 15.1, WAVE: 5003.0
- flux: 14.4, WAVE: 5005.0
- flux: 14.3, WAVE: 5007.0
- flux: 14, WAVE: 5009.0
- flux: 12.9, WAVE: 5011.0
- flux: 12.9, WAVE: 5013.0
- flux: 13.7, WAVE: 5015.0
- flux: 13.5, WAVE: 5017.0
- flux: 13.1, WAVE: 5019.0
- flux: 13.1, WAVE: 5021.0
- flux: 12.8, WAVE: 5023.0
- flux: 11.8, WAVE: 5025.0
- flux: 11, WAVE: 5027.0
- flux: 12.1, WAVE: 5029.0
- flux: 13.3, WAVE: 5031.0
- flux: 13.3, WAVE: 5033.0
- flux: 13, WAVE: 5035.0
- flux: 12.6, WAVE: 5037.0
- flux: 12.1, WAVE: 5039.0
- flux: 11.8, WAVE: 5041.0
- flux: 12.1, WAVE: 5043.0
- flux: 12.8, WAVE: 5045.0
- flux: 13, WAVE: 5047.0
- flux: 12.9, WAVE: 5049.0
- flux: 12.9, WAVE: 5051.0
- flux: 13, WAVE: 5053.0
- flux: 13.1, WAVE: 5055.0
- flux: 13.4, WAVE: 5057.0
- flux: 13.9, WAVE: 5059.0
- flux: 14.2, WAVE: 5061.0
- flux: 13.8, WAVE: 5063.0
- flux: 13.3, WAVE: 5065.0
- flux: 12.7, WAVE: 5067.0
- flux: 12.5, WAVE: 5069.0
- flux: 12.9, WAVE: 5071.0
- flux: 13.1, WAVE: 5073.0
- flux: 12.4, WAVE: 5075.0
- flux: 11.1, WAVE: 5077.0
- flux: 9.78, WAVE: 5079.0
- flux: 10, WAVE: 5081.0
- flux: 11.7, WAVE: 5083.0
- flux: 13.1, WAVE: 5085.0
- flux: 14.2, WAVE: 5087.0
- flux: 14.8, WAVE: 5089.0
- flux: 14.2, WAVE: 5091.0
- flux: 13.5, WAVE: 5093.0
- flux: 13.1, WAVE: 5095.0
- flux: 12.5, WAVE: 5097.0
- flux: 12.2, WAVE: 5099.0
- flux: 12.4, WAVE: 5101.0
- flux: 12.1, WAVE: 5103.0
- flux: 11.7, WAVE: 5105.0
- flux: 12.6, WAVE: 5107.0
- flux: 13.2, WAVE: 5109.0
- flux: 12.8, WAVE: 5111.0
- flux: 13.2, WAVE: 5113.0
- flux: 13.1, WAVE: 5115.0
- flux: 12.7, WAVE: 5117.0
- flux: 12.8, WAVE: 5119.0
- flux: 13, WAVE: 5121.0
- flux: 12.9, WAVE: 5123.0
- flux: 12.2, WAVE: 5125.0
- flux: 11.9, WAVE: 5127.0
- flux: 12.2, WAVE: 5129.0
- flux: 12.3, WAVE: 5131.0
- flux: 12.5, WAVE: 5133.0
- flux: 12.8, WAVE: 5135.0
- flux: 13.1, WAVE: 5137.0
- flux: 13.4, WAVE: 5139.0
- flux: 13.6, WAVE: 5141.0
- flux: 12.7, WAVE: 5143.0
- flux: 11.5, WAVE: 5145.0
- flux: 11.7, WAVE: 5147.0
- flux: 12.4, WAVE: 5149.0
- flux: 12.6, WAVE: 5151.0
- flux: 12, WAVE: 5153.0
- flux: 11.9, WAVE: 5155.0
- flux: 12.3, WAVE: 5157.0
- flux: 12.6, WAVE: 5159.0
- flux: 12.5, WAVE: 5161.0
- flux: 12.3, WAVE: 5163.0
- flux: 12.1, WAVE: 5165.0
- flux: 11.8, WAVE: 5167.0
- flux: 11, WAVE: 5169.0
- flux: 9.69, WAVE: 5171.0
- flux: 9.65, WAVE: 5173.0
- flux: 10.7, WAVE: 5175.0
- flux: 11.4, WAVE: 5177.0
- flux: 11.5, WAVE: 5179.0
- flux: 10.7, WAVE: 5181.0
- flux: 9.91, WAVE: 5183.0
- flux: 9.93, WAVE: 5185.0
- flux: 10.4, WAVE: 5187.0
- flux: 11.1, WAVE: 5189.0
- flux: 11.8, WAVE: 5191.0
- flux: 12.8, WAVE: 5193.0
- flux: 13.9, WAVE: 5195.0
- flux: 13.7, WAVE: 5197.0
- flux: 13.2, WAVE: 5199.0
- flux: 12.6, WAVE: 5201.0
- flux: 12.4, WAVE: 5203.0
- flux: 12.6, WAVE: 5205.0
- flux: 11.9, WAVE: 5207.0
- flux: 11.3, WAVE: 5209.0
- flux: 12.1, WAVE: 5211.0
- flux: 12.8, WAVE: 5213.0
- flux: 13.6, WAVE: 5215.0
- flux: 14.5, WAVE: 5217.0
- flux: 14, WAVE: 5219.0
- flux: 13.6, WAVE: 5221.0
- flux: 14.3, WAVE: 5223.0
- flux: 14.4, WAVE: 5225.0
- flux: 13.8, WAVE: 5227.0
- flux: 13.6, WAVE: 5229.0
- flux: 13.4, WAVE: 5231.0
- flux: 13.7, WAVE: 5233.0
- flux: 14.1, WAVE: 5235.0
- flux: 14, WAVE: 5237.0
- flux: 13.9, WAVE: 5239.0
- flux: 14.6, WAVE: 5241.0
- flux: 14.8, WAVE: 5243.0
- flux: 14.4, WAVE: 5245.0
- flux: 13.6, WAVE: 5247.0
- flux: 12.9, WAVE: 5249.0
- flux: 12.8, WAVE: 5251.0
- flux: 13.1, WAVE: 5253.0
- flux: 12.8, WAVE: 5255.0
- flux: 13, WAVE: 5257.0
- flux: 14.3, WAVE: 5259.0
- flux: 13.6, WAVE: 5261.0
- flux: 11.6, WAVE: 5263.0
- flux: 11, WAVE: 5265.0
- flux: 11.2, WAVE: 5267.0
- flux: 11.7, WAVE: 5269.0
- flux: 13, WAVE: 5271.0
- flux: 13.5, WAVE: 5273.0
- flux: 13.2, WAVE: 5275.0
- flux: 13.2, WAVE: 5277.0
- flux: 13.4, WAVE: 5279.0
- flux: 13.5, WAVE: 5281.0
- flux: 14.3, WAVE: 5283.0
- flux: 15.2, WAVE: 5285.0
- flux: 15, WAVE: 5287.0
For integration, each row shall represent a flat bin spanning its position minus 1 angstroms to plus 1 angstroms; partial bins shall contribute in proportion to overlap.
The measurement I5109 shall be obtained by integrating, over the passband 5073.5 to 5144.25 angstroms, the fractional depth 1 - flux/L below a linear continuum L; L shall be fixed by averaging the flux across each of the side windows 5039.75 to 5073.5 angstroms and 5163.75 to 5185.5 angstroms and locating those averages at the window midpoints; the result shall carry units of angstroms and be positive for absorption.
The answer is -3.6 angstroms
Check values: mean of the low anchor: 13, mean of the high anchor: 10.8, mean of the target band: 12.6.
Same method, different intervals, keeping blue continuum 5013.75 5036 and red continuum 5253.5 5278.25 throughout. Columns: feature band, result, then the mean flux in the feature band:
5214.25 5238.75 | -2.34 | 13.9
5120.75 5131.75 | 0.32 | 12.4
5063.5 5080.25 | 0.70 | 12.2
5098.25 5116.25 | 0.23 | 12.6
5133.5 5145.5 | -0.14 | 12.9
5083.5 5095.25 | -0.93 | 13.8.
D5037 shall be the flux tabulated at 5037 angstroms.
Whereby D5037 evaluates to 12.6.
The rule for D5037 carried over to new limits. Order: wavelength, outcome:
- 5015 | 13.7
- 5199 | 13.2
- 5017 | 13.5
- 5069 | 12.5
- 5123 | 12.9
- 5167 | 11.8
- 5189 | 11.1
